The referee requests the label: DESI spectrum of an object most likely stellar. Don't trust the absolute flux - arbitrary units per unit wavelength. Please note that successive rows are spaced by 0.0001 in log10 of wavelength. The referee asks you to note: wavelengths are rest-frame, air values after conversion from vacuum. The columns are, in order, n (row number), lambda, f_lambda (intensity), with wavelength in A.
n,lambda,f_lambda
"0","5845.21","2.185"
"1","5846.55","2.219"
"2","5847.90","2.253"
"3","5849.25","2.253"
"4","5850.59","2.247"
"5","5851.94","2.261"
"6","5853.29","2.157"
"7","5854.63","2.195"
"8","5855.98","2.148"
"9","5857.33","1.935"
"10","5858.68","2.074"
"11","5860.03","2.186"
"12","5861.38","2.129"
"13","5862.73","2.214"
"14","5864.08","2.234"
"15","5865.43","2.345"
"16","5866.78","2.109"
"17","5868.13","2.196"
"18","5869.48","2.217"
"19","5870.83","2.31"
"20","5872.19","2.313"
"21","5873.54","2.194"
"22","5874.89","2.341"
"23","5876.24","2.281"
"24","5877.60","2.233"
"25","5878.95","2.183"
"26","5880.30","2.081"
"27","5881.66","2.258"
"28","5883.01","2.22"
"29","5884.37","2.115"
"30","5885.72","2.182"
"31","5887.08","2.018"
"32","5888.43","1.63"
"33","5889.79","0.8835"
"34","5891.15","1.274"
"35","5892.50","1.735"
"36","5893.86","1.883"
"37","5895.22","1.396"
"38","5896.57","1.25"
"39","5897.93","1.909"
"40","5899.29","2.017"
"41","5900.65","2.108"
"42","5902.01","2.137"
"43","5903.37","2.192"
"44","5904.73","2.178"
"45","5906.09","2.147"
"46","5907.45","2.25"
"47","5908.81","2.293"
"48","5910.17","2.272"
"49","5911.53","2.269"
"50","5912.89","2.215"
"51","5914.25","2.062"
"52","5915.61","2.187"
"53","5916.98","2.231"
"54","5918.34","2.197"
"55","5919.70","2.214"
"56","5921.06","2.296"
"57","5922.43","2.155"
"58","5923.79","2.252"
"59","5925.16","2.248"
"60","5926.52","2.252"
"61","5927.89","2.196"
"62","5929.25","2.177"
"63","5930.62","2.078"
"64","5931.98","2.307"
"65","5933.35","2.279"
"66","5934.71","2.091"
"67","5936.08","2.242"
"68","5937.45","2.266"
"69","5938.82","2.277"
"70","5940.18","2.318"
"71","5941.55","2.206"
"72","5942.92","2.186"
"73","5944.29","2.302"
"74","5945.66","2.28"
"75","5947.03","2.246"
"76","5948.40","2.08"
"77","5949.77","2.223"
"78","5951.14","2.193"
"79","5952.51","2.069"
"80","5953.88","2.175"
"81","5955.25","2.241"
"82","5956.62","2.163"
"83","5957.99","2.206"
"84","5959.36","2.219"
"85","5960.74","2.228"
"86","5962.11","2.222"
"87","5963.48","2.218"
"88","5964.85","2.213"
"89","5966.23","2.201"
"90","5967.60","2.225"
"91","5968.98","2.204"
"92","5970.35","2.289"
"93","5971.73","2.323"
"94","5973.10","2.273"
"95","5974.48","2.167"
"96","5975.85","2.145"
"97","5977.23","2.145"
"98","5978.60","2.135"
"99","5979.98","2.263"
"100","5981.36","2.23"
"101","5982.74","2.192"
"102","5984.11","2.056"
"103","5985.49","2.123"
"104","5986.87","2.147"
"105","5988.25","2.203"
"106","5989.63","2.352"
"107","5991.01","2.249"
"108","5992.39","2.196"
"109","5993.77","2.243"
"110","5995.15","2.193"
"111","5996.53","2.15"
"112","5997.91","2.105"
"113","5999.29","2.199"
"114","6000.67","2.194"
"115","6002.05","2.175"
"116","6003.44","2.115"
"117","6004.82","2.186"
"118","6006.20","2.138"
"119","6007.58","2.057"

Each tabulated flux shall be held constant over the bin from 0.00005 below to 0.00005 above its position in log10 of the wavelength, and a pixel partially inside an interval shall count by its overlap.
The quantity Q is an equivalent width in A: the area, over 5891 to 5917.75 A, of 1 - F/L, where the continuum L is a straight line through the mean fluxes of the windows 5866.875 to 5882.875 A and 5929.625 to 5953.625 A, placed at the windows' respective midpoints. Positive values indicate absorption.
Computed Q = 2.50 A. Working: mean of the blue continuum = 2.23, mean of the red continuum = 2.21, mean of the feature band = 2.02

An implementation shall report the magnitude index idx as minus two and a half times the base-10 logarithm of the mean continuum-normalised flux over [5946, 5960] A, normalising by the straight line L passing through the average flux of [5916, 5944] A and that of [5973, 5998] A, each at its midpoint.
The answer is 0.01 mag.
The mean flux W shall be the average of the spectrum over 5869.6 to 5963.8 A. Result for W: 2.12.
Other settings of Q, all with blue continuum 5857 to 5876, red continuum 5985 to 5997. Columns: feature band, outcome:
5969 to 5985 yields 0.1 A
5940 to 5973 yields -0.1 A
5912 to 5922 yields 0.0 A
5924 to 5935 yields 0.0 A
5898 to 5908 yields 0.3 A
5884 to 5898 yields 3.6 A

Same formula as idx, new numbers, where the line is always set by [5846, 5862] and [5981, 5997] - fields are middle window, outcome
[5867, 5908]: 0.09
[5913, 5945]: -0.02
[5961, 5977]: -0.02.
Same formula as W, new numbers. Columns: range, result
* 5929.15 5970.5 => 2.21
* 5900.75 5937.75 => 2.21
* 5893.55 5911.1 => 2.01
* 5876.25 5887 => 2.18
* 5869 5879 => 2.26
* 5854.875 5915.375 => 2.06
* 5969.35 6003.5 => 2.2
